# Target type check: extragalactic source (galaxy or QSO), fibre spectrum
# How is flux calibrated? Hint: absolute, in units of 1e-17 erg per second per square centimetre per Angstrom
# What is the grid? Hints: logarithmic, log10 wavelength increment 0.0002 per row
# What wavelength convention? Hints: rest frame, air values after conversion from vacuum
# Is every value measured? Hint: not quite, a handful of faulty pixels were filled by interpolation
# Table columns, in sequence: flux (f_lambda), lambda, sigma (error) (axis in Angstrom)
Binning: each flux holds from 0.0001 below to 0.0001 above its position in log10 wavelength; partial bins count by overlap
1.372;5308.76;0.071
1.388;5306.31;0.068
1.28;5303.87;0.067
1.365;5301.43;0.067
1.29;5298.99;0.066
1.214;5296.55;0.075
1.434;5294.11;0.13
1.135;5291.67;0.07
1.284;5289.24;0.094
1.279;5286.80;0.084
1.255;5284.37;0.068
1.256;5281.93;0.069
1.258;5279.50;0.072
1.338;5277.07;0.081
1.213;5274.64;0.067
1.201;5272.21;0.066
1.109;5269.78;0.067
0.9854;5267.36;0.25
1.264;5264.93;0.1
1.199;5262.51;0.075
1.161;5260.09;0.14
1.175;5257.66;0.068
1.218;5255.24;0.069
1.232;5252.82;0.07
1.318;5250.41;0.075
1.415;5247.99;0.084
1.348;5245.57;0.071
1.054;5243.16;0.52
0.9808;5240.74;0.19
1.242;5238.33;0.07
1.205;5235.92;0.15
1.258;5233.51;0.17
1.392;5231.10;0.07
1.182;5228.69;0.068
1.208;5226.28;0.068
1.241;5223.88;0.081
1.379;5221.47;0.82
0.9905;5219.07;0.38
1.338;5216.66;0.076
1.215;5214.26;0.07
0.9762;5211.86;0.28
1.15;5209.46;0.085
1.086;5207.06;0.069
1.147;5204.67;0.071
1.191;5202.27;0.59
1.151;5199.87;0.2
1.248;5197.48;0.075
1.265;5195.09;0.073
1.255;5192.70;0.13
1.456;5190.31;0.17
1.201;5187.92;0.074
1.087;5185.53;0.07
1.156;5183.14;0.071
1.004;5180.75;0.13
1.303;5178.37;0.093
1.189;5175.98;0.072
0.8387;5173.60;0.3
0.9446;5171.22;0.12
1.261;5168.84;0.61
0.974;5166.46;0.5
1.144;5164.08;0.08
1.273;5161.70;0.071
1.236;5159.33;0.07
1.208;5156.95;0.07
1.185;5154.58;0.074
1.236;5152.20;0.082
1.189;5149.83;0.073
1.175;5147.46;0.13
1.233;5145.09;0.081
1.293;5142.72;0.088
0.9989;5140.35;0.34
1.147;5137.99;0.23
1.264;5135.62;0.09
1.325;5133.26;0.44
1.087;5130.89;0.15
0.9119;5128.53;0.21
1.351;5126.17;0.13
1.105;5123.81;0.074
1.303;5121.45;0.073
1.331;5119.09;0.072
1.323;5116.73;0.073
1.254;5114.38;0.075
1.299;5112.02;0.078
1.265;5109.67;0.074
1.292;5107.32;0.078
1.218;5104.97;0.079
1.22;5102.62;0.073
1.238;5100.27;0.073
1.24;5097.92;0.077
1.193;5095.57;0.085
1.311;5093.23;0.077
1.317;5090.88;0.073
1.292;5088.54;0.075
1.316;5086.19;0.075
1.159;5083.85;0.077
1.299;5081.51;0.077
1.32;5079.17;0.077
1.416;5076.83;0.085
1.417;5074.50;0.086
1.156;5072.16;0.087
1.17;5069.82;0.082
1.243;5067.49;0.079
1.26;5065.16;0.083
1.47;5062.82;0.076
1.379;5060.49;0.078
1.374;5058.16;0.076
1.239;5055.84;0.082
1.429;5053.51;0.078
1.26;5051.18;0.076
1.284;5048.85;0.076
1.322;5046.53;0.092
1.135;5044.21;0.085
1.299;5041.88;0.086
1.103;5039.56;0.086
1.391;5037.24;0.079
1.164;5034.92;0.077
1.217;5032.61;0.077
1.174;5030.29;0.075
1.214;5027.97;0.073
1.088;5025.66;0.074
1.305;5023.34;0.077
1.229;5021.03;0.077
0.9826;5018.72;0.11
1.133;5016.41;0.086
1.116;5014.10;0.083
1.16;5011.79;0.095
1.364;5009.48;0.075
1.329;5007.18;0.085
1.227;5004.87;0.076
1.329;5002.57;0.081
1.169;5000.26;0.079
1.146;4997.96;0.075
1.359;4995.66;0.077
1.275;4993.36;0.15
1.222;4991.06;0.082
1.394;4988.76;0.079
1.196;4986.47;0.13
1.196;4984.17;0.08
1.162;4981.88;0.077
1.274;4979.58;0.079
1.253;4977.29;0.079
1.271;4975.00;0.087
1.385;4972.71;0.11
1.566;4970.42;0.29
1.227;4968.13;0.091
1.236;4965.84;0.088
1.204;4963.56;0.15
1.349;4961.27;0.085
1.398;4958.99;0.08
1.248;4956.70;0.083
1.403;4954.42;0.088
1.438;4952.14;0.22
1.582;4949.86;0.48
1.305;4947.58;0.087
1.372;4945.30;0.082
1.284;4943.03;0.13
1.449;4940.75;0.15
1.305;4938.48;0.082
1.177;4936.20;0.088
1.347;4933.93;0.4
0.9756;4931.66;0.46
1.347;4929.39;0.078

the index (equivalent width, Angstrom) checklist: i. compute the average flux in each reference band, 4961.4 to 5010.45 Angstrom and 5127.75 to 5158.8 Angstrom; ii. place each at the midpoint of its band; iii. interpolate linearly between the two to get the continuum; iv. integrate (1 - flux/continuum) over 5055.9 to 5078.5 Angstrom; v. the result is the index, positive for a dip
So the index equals -1.7 Angstrom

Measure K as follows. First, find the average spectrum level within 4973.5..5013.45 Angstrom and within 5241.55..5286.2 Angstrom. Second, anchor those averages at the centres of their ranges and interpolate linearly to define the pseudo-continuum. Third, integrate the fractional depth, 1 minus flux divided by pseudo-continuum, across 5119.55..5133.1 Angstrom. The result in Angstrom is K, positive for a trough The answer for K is 0.7 Angstrom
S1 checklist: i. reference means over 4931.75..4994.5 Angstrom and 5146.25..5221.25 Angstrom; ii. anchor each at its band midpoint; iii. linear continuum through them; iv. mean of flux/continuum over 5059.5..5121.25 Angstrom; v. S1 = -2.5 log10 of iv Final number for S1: -0.05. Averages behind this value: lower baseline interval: 1.31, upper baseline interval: 1.17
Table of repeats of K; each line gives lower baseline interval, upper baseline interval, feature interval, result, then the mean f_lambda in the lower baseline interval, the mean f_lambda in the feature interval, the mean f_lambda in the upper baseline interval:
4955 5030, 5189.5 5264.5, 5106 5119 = -0.6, 1.25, 1.29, 1.21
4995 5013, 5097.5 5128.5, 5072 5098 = -0.8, 1.26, 1.29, 1.25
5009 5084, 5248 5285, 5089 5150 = 0.6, 1.25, 1.23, 1.22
